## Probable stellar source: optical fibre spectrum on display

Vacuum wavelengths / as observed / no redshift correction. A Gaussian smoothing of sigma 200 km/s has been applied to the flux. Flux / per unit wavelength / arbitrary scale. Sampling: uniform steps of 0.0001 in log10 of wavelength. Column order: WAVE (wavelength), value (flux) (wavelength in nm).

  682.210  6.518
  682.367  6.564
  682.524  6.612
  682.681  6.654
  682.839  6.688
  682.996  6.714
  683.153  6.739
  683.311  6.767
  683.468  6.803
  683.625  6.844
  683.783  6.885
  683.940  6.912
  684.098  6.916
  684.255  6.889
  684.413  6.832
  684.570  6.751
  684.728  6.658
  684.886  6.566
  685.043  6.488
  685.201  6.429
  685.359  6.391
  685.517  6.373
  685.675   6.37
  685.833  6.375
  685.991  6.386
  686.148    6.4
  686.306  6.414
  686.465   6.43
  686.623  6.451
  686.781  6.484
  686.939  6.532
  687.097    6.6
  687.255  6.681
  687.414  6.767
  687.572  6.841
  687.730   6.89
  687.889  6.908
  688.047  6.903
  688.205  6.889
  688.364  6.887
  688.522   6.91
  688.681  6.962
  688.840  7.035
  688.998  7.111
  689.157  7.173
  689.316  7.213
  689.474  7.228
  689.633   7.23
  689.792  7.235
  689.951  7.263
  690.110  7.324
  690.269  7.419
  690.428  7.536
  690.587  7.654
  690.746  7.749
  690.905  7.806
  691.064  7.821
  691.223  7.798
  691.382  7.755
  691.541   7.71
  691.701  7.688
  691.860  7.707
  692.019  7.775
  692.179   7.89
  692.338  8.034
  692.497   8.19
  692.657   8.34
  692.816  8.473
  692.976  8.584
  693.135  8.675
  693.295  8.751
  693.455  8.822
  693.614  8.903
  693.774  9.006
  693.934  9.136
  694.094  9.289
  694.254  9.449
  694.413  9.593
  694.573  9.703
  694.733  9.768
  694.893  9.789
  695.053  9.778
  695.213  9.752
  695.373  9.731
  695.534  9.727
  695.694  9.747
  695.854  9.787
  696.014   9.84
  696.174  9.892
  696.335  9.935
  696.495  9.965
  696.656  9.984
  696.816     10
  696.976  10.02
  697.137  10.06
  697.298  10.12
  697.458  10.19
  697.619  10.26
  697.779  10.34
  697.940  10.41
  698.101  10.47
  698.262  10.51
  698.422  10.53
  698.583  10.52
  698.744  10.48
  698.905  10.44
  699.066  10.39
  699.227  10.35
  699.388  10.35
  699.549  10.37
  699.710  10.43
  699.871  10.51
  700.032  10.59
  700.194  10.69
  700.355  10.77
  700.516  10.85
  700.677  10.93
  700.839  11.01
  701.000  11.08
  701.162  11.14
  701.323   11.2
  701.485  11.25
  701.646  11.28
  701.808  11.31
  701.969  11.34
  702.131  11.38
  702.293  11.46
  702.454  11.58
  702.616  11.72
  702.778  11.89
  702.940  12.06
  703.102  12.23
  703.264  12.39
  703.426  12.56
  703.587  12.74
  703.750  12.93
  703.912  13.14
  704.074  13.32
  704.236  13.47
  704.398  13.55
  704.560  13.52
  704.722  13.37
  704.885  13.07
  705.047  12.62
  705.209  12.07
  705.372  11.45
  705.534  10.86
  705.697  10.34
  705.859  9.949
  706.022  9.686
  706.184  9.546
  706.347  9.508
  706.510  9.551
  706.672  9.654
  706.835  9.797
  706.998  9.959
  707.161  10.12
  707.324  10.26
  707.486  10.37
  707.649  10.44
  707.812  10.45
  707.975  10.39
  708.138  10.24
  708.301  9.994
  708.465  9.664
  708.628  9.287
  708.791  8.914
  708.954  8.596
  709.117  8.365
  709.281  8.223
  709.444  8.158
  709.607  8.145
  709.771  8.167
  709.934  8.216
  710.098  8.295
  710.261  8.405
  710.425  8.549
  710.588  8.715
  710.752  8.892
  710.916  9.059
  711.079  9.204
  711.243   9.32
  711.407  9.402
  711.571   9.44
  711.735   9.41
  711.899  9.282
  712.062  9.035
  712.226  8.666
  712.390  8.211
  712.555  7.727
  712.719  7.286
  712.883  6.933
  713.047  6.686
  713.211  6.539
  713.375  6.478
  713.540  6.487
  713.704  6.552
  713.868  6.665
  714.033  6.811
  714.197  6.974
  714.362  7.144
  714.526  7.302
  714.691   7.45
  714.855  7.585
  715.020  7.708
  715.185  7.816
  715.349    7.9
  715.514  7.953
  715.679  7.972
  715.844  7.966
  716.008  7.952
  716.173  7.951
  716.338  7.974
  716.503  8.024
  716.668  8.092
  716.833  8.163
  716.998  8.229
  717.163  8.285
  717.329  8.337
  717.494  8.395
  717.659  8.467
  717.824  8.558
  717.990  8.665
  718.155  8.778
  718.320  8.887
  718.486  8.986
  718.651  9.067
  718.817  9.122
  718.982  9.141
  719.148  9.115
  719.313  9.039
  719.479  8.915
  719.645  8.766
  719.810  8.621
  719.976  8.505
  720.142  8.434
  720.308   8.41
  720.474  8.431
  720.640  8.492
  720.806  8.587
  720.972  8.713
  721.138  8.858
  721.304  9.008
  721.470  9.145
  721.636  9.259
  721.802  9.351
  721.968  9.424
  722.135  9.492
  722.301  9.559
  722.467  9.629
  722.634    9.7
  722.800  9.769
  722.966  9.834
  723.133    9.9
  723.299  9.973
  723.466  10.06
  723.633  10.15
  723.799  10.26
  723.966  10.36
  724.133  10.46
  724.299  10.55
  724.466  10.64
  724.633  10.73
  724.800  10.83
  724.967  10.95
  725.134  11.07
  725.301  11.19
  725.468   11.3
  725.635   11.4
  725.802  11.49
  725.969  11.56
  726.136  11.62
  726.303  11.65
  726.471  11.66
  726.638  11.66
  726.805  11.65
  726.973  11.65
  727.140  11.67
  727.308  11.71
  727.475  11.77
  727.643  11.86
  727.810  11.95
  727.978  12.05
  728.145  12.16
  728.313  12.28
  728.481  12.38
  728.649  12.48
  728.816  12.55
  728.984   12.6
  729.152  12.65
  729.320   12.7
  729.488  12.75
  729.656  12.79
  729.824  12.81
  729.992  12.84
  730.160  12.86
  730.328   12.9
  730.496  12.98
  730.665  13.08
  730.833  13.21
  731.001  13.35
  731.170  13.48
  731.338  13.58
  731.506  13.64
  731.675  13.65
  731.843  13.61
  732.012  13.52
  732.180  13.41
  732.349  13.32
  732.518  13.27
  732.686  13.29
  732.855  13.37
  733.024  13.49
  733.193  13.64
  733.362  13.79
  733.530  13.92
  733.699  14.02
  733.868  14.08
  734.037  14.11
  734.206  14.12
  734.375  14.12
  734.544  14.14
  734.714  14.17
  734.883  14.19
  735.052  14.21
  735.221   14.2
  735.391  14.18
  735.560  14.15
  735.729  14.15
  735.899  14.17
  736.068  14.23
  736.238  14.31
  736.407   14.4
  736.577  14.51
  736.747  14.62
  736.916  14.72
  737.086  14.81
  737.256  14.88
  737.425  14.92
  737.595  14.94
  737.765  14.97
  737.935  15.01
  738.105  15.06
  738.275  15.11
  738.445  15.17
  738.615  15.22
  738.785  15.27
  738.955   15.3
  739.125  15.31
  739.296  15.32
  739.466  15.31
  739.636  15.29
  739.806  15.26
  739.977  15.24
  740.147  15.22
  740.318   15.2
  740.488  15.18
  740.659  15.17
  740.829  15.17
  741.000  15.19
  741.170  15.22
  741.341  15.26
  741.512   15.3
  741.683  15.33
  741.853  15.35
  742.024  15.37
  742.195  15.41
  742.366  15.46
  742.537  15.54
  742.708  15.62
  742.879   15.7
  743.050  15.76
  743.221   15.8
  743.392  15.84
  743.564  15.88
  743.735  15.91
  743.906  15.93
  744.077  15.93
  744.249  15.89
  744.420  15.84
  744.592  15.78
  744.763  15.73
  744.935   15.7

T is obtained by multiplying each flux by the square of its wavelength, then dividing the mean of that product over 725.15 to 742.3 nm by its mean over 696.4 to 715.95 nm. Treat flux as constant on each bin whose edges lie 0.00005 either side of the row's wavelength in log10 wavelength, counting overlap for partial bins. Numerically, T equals 1.51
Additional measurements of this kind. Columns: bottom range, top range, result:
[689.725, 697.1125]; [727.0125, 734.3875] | 1.65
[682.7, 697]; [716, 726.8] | 1.34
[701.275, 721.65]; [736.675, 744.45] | 1.78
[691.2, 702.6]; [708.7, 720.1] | 0.87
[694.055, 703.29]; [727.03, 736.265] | 1.38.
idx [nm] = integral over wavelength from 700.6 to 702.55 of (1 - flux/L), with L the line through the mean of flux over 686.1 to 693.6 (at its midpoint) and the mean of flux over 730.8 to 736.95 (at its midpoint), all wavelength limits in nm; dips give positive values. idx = -0.45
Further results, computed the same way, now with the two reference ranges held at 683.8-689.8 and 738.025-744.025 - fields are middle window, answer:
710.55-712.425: 0.281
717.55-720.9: 0.891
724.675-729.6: 0.506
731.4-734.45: 0.091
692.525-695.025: -0.387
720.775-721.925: 0.304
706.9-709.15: 0.068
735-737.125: 0.037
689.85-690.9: -0.027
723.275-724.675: 0.256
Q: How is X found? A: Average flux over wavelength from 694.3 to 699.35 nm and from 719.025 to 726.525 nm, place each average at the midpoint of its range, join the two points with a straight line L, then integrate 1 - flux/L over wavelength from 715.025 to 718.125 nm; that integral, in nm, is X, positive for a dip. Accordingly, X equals 0.55 nm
